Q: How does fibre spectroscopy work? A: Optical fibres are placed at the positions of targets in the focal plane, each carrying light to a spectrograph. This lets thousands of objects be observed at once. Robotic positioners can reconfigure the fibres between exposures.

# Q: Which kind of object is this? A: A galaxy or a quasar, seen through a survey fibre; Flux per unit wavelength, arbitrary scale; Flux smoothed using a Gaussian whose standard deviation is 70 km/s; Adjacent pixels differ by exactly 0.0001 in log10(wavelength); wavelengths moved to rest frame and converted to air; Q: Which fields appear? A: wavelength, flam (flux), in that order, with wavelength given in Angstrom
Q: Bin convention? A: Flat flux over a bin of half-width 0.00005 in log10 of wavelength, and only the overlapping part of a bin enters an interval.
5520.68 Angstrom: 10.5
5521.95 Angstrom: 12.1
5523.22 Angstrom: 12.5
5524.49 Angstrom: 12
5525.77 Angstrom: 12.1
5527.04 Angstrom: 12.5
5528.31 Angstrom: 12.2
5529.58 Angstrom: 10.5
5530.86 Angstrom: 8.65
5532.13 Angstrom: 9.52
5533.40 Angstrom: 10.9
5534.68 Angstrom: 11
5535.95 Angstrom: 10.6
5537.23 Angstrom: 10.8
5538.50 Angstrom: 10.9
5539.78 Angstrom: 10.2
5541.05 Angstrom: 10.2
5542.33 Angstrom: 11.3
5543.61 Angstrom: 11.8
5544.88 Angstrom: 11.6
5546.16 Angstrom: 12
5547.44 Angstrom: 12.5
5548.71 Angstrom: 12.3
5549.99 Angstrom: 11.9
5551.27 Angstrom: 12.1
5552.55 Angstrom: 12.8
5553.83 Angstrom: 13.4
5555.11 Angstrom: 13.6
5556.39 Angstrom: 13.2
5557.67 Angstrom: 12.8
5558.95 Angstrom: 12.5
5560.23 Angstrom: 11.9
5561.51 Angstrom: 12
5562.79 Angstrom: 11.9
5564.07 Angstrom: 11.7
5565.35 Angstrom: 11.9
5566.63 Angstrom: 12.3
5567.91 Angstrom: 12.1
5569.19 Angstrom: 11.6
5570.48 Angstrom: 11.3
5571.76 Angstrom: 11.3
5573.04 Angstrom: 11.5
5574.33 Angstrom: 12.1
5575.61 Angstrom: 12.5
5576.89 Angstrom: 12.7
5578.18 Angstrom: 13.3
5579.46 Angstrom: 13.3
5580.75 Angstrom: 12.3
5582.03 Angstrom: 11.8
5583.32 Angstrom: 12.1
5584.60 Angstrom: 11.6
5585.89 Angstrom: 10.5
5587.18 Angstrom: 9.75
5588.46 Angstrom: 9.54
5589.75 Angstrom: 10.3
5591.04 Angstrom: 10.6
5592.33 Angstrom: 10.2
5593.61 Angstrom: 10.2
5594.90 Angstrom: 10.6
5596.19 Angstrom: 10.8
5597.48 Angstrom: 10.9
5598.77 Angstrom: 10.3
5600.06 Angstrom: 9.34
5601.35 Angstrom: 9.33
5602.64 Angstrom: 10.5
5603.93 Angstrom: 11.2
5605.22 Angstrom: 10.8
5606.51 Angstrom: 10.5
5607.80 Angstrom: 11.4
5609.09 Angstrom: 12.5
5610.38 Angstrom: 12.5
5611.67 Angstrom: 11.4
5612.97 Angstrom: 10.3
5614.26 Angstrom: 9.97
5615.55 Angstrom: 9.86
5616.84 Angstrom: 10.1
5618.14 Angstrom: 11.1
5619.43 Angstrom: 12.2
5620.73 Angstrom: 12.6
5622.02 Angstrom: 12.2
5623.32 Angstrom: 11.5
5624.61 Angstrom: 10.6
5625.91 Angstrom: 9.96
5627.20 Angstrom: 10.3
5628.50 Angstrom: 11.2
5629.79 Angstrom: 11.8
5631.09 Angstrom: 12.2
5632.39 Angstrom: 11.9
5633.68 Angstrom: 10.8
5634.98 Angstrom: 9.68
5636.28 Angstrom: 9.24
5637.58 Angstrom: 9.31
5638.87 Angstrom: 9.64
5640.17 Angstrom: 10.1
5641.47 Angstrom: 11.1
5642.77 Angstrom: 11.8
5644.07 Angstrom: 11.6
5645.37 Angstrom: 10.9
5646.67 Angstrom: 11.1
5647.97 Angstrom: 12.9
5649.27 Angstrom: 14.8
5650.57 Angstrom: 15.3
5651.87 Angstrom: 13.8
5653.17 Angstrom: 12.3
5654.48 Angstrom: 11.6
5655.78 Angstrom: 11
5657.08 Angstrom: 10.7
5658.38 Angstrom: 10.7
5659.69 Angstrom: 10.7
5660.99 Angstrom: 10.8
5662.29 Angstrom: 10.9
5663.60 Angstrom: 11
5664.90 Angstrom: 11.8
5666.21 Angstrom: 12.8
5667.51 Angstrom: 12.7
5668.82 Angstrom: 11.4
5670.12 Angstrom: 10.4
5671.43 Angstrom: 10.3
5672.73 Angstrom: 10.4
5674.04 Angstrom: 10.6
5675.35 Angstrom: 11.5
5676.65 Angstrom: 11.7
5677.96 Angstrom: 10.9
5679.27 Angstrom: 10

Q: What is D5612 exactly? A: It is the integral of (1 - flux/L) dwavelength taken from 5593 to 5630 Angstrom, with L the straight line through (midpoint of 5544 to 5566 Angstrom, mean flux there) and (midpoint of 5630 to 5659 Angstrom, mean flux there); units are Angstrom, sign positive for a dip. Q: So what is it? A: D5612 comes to 2.87 Angstrom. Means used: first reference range 12.4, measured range 10.9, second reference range 11.5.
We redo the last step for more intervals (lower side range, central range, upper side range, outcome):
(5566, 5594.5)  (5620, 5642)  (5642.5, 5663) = 1.79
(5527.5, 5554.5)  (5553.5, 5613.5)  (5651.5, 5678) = -0.93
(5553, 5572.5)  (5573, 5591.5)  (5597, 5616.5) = -0.05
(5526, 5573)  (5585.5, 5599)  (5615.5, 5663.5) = 1.37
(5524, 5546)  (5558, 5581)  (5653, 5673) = -2.23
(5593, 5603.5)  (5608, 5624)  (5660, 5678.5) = -1.30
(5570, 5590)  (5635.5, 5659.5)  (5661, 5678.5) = -0.38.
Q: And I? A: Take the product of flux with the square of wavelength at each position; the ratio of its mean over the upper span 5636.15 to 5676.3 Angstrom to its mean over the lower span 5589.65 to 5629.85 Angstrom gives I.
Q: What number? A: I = 1.07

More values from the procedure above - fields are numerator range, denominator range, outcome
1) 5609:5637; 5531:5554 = 1.00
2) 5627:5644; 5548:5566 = 0.89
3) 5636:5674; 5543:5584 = 0.96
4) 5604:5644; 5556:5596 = 0.96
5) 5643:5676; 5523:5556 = 1.06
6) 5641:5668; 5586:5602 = 1.20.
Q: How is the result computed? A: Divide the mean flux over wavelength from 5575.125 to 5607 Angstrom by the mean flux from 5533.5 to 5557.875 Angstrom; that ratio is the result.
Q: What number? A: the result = 0.93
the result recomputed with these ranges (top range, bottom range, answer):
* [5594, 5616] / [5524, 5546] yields 0.97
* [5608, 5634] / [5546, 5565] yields 0.90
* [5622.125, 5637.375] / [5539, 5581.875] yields 0.89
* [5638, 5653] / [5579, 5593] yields 1.09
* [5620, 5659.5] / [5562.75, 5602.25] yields 1.01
